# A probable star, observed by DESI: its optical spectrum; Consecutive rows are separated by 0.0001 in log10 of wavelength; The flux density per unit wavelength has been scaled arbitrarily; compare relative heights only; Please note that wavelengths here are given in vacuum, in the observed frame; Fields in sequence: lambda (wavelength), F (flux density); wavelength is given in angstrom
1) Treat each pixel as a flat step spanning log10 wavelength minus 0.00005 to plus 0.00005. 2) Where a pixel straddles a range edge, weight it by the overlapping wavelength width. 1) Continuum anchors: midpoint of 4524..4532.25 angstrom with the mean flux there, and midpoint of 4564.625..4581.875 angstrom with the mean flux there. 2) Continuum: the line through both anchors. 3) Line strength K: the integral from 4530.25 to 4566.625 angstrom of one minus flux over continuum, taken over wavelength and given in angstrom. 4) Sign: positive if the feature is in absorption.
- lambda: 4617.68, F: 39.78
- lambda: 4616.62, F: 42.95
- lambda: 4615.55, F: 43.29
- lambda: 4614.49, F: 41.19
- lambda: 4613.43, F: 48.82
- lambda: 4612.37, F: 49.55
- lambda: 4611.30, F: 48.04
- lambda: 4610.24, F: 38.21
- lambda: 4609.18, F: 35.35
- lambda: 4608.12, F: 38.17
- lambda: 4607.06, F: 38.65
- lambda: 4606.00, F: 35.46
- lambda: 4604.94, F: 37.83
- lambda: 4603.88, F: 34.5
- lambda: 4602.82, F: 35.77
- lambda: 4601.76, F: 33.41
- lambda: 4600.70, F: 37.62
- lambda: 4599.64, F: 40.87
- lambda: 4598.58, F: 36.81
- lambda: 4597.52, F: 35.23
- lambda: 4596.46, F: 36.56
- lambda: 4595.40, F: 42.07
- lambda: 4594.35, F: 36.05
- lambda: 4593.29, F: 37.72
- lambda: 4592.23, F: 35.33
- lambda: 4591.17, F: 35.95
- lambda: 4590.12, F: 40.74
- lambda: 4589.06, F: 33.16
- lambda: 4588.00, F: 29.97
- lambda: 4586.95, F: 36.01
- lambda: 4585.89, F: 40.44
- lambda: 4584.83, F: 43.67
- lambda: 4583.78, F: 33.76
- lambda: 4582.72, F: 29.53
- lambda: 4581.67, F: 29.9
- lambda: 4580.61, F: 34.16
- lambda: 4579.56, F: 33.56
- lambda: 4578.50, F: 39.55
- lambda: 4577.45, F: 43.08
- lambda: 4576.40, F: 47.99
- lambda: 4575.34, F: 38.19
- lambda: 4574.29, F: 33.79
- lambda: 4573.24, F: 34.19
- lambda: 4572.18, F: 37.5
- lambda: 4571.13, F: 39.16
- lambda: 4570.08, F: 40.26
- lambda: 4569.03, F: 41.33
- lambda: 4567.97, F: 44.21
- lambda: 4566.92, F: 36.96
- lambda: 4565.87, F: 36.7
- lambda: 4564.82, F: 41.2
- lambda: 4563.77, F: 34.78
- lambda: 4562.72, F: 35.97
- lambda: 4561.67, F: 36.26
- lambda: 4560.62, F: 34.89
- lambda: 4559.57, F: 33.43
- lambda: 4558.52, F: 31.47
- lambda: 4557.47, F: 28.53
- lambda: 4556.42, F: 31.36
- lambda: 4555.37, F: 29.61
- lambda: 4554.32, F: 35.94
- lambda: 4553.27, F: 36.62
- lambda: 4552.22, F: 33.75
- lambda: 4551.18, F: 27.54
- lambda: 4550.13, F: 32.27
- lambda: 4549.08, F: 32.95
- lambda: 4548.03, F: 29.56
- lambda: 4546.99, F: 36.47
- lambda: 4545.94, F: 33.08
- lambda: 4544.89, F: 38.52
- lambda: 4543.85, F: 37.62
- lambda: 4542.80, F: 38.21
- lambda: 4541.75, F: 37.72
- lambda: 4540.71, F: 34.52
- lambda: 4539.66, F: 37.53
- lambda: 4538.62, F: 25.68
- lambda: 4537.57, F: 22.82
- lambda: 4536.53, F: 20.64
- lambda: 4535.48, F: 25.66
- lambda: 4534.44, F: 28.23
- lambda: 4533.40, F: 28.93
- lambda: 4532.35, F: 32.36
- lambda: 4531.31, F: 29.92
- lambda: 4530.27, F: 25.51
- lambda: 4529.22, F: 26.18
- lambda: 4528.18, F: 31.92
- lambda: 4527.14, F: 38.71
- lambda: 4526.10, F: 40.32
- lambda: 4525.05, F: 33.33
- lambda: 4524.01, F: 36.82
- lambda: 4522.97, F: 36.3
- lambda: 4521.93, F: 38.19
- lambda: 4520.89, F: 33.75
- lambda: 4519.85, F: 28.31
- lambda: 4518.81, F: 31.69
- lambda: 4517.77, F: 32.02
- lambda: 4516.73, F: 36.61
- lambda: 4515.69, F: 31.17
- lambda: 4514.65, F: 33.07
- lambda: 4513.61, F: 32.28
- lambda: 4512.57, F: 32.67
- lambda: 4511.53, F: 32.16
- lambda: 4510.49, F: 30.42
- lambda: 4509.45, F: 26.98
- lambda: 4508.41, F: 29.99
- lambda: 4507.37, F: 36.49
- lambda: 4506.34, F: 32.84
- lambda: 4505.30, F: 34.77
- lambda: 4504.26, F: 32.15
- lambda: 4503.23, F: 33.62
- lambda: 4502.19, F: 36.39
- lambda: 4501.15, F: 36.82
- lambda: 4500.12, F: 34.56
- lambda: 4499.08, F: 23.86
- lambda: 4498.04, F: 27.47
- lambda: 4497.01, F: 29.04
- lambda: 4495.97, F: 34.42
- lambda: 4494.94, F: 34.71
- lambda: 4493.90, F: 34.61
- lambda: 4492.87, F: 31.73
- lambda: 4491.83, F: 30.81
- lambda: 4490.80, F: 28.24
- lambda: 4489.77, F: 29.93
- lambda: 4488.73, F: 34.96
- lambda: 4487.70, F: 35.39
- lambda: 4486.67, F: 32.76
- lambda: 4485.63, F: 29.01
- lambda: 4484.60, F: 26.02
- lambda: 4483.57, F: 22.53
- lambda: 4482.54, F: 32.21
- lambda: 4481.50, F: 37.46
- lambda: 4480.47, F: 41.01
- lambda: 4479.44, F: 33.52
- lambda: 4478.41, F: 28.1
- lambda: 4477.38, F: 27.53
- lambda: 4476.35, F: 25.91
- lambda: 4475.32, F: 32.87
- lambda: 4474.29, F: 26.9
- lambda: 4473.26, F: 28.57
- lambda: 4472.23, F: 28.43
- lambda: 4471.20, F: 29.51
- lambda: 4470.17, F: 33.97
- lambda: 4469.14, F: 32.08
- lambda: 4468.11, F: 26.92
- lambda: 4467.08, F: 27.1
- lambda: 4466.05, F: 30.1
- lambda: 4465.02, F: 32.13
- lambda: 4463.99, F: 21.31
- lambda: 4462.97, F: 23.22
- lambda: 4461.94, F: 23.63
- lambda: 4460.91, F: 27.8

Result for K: 2.7 angstrom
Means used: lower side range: 32.6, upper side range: 38.4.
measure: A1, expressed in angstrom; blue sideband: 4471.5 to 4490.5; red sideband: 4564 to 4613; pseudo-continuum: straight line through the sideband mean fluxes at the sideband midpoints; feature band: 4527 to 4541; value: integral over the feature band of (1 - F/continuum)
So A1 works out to 2.19 angstrom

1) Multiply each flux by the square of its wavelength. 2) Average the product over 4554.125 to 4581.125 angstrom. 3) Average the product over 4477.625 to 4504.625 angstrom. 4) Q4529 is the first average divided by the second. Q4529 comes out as 1.19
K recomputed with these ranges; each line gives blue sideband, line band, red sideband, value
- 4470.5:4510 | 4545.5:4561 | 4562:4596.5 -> 1.4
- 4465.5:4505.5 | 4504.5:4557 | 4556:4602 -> 2.2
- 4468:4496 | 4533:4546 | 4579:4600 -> 0.9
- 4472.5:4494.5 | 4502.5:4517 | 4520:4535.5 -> -0.3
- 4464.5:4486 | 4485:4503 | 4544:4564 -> -0.7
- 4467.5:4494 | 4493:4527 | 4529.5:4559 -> -2.2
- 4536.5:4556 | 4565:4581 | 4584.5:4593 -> -1.6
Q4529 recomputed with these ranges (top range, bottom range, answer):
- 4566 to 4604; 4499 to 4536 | 1.18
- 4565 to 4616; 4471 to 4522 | 1.26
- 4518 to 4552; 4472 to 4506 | 1.05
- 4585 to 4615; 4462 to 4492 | 1.35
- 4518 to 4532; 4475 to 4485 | 1.10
